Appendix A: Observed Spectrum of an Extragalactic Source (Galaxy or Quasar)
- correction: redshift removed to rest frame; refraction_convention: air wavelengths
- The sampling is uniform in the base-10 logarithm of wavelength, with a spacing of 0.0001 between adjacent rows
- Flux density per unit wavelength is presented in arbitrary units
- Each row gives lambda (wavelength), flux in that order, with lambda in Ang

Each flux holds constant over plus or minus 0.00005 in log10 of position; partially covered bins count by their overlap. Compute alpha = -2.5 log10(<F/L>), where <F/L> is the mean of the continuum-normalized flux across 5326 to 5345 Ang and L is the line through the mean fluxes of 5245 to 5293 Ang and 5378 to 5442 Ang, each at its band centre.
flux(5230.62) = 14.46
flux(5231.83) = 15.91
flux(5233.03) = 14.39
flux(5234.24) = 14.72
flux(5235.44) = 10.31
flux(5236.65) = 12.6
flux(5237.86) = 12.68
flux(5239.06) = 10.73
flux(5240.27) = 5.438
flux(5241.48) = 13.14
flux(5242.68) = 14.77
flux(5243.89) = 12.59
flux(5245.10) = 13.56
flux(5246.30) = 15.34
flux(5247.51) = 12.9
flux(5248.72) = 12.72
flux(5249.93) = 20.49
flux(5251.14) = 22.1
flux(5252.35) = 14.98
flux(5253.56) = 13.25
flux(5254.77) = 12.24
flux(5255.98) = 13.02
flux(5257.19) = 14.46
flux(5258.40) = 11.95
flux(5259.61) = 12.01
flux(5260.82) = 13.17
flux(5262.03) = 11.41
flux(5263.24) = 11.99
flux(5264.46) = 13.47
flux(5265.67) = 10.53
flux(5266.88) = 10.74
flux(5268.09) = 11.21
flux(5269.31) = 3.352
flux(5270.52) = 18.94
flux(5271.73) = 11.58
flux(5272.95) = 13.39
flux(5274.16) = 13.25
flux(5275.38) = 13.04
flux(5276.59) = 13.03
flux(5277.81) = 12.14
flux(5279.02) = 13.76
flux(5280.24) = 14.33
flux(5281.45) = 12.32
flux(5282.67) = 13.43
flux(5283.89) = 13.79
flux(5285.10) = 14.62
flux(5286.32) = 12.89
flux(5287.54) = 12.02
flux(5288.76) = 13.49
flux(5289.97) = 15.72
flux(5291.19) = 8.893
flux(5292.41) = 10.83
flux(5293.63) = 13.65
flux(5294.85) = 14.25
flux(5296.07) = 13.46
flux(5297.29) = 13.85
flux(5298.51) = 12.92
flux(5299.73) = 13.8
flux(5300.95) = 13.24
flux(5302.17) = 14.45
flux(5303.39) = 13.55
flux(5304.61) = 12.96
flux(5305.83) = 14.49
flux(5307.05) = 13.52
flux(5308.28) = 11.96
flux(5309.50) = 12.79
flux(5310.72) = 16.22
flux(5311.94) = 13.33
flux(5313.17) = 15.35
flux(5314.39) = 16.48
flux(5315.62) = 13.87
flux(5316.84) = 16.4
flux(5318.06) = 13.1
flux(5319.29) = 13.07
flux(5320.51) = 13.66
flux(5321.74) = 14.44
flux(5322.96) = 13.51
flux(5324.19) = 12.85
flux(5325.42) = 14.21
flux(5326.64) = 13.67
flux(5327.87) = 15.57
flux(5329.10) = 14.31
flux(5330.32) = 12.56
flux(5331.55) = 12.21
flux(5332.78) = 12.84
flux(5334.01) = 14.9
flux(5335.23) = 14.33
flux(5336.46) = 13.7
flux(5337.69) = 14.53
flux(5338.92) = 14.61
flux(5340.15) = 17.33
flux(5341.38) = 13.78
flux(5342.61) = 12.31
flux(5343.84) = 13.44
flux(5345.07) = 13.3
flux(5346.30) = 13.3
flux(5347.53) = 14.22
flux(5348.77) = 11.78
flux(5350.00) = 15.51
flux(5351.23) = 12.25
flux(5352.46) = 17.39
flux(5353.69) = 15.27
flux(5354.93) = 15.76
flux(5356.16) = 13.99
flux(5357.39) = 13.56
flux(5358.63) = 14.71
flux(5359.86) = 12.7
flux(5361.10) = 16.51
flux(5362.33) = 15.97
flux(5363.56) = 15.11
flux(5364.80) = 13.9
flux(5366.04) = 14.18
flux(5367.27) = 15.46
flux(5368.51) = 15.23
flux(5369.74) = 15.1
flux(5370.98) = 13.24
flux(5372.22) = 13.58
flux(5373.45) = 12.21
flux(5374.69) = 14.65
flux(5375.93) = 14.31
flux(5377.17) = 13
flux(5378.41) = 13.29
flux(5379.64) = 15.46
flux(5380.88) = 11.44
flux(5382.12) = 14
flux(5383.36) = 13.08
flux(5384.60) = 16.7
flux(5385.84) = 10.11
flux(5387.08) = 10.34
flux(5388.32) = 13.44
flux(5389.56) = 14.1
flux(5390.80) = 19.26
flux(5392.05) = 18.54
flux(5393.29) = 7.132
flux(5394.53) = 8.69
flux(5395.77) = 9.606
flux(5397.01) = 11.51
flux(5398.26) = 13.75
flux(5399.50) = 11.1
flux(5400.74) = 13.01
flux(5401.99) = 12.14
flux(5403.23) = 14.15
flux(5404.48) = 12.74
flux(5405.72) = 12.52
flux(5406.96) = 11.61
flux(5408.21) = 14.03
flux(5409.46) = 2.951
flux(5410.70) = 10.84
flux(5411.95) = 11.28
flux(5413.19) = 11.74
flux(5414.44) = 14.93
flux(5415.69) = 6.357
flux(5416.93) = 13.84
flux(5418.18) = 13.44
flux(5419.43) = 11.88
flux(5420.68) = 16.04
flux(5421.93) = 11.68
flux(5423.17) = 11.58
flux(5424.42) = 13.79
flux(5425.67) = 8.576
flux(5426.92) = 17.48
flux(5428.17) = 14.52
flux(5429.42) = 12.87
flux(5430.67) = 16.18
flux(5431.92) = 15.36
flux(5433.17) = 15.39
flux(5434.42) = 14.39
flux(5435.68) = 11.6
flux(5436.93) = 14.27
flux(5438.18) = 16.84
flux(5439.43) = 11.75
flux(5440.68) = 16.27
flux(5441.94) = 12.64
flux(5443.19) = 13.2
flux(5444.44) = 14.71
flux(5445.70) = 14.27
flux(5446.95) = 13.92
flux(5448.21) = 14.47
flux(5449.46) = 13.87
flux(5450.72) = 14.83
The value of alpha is -0.08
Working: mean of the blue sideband 13.2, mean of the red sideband 12.9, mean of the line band 14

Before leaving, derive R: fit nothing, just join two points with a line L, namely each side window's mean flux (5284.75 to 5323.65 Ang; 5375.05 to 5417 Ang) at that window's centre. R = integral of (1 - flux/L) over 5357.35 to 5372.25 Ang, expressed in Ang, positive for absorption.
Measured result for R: -2.1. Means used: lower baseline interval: 13.6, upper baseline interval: 12.4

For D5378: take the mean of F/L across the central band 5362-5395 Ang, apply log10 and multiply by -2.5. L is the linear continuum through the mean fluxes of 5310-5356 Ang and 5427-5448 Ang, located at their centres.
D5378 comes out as 0.04 mag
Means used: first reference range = 14.2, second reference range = 14.3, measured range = 13.8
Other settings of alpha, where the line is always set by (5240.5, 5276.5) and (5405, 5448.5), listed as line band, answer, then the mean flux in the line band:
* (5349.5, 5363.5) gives -0.14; 14.9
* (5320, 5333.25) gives -0.04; 13.6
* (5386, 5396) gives 0.04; 12.6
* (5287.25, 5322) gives -0.04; 13.7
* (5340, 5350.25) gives -0.04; 13.7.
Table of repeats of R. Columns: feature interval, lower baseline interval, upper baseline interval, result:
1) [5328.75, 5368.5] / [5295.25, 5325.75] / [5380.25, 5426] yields -3.17 Ang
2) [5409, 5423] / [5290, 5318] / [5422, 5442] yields 2.46 Ang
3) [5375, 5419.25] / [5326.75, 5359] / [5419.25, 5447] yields 4.98 Ang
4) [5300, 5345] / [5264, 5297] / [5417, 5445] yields -3.37 Ang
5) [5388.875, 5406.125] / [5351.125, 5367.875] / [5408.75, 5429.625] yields 0.39 Ang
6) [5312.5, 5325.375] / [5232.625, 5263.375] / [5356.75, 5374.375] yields -0.26 Ang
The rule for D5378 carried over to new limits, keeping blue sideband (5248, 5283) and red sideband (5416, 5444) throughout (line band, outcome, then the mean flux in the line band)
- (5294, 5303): -0.034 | 13.7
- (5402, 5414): 0.194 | 11.4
